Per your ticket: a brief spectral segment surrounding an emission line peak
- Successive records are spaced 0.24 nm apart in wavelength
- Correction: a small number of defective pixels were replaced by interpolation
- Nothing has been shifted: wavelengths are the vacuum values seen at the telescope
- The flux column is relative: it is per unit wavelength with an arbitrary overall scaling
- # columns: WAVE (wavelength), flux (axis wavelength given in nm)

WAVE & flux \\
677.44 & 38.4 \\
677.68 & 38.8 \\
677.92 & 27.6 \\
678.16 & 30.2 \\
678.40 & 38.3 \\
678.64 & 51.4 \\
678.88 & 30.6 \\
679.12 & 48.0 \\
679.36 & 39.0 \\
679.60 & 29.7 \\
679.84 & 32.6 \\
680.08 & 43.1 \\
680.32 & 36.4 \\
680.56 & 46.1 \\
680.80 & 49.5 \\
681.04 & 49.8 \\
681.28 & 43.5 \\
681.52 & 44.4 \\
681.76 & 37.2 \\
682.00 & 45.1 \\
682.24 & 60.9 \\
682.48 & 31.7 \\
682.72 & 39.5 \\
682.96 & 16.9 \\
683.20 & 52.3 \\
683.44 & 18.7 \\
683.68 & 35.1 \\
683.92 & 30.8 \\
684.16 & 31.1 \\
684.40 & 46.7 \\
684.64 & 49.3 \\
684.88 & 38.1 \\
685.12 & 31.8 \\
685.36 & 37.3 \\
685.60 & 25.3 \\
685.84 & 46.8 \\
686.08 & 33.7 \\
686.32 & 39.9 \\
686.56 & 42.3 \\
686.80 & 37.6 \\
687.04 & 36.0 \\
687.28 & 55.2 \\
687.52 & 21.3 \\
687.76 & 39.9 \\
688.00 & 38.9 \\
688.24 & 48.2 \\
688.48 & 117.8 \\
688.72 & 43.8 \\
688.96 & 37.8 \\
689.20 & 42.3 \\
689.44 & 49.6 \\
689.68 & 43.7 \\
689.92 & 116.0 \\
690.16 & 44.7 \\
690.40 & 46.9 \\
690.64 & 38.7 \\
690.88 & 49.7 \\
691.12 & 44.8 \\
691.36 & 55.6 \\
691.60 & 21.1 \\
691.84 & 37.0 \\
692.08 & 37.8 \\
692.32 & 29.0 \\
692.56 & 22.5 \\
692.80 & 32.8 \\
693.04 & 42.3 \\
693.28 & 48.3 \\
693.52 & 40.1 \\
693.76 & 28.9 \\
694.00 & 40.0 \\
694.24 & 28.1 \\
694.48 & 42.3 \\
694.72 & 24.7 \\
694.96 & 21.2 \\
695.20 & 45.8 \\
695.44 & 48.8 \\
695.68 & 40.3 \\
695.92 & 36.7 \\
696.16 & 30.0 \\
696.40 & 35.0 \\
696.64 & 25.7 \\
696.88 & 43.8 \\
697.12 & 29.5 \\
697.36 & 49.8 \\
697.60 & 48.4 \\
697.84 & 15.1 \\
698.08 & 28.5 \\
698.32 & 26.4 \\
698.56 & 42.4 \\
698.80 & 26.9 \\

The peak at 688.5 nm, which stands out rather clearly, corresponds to [S II]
